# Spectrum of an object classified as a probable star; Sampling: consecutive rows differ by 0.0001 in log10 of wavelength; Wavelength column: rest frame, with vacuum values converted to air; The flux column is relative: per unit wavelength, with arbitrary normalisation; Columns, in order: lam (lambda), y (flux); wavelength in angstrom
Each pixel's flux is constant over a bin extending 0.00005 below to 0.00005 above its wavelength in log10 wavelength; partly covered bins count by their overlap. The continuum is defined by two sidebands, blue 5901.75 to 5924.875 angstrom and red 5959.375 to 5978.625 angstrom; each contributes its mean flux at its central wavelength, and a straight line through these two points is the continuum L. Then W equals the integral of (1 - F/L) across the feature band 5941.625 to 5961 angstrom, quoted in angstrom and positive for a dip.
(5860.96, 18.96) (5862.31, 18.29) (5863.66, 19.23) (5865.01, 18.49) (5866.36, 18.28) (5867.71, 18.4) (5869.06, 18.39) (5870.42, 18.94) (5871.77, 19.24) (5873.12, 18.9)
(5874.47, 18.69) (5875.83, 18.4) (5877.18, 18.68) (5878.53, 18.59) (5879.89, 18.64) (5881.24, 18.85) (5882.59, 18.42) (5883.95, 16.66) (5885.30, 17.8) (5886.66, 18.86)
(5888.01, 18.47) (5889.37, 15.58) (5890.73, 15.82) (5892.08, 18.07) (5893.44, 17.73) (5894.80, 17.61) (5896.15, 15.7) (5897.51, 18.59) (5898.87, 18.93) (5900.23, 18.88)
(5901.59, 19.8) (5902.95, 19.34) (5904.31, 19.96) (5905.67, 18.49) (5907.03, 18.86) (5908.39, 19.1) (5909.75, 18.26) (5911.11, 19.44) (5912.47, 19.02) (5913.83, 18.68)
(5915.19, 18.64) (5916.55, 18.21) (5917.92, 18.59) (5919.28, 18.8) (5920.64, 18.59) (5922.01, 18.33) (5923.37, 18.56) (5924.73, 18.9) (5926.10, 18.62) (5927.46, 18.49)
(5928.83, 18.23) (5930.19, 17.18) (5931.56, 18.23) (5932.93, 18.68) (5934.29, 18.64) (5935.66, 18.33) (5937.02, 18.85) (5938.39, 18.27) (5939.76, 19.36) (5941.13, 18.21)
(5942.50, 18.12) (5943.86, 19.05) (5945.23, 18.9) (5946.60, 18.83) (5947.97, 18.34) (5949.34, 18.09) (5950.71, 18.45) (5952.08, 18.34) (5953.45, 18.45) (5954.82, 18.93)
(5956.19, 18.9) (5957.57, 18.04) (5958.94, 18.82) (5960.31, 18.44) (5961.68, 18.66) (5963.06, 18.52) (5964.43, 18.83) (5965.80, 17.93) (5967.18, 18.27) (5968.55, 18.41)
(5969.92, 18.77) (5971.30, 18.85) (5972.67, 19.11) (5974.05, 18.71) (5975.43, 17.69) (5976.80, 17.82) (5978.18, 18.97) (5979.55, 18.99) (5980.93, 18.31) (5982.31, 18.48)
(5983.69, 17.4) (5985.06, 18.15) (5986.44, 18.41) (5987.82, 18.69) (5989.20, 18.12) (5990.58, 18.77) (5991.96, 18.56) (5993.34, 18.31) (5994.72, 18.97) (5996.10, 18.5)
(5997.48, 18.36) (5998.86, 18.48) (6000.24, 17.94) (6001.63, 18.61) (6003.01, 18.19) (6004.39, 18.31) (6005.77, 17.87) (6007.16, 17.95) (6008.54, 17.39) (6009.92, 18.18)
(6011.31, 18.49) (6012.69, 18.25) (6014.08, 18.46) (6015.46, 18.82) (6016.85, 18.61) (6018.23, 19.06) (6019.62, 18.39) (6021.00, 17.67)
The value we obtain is 0.1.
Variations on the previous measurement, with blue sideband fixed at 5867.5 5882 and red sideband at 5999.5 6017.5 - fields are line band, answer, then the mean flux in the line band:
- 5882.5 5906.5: 0.8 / 18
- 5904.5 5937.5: -0.1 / 18.6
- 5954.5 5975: -0.2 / 18.6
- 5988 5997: -0.1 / 18.5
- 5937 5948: -0.1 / 18.7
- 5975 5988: 0.0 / 18.3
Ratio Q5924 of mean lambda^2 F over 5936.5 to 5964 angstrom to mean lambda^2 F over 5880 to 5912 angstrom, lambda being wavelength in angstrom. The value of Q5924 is 1.04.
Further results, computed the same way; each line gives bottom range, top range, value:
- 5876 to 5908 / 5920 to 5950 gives 1.03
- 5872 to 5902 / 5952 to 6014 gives 1.05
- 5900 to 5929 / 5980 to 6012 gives 1.00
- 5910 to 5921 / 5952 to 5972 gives 1.01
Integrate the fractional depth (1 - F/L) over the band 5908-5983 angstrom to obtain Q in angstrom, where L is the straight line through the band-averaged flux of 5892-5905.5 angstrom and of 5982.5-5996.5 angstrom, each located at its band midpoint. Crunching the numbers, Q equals -0.48 angstrom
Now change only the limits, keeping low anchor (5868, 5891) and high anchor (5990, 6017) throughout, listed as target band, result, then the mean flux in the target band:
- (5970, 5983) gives -0.17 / 18.5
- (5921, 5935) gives -0.10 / 18.4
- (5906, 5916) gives -0.32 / 18.9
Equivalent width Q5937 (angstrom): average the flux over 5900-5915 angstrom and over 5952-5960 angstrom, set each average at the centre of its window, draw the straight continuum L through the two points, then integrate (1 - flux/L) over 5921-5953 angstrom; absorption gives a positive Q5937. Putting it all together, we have 0.5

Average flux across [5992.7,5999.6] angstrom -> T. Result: 18.5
